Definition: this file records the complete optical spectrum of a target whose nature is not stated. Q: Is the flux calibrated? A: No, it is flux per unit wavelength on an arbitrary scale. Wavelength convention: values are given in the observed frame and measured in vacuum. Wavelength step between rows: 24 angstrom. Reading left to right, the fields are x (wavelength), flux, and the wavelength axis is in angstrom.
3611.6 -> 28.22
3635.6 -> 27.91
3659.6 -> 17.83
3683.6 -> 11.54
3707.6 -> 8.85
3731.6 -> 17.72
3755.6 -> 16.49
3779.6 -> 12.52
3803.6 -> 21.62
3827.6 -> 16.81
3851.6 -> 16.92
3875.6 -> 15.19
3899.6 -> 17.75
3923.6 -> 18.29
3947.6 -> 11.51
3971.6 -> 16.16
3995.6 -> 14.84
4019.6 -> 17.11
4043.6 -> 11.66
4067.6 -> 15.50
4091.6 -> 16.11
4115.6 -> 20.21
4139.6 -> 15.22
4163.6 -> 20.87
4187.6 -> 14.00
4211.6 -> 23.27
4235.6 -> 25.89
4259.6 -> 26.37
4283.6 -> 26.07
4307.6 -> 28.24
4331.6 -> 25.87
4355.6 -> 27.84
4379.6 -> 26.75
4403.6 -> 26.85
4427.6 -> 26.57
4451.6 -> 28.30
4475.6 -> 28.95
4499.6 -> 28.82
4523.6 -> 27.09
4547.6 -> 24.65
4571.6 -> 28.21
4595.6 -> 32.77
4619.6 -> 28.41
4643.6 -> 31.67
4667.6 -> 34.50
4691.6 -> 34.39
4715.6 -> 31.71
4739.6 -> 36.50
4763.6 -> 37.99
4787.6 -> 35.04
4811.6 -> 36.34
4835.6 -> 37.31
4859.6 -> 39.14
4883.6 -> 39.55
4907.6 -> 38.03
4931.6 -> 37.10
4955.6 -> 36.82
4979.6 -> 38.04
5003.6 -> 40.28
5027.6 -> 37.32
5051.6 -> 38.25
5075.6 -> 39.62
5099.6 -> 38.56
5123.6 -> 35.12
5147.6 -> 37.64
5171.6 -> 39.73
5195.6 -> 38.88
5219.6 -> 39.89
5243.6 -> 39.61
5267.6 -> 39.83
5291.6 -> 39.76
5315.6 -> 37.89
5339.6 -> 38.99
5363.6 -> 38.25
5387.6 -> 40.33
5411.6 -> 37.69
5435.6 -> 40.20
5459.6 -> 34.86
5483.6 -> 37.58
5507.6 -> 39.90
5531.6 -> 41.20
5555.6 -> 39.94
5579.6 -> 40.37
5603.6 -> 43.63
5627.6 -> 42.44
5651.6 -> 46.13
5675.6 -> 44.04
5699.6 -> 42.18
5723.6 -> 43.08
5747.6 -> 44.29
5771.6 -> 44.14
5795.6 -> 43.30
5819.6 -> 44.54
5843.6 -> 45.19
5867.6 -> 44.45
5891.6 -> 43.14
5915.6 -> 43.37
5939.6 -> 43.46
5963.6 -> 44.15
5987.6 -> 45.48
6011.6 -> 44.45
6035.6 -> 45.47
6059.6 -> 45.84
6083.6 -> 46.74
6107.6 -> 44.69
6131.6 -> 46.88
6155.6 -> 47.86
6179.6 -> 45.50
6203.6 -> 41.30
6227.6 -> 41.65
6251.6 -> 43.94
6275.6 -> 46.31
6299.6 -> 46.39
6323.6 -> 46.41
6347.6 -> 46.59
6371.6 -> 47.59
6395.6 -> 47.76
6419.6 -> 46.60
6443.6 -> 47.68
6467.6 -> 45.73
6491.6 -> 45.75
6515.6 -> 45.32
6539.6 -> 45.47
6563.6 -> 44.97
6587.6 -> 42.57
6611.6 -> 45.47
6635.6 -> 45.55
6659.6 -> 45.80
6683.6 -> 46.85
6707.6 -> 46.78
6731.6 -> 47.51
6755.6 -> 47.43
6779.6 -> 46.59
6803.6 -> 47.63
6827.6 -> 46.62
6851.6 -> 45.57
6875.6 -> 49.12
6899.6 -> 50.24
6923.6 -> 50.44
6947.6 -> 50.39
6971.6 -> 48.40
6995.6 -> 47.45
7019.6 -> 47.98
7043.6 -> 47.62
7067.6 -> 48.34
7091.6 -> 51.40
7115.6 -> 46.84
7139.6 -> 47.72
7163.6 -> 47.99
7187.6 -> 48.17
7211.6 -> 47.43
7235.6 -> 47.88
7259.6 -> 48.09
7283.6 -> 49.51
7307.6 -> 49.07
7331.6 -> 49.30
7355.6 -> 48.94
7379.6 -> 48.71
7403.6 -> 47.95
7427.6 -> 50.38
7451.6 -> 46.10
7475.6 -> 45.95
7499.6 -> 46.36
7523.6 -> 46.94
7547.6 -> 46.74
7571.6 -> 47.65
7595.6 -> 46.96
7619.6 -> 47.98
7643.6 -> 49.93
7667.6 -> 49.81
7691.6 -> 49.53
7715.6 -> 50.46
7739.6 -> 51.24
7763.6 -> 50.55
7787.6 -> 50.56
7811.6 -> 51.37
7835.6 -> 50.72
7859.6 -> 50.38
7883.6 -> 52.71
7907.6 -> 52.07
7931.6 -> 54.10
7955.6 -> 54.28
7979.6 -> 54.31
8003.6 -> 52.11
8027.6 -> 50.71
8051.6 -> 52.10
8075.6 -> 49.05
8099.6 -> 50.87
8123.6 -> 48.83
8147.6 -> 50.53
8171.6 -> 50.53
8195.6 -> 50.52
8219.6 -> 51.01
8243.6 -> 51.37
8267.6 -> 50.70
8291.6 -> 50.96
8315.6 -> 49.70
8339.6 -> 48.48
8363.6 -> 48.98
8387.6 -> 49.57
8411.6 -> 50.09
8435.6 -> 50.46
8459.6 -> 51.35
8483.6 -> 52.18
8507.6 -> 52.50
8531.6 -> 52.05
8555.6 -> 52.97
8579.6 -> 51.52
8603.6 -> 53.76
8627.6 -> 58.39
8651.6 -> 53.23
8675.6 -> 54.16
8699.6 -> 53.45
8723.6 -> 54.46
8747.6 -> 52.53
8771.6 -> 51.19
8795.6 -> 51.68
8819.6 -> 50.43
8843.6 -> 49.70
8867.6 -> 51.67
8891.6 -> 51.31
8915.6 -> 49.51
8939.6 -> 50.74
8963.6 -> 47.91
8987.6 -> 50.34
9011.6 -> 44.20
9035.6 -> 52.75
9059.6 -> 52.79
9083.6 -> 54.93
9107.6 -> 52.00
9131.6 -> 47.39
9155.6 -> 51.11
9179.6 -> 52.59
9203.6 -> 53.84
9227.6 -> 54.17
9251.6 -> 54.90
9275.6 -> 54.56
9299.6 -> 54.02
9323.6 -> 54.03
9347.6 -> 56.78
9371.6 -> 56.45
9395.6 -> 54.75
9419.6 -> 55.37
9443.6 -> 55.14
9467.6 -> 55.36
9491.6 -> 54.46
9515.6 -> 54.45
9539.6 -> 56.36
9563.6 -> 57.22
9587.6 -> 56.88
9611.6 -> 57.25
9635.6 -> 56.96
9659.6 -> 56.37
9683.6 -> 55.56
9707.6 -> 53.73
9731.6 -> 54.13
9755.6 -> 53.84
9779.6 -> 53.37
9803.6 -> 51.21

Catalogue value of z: 0.05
